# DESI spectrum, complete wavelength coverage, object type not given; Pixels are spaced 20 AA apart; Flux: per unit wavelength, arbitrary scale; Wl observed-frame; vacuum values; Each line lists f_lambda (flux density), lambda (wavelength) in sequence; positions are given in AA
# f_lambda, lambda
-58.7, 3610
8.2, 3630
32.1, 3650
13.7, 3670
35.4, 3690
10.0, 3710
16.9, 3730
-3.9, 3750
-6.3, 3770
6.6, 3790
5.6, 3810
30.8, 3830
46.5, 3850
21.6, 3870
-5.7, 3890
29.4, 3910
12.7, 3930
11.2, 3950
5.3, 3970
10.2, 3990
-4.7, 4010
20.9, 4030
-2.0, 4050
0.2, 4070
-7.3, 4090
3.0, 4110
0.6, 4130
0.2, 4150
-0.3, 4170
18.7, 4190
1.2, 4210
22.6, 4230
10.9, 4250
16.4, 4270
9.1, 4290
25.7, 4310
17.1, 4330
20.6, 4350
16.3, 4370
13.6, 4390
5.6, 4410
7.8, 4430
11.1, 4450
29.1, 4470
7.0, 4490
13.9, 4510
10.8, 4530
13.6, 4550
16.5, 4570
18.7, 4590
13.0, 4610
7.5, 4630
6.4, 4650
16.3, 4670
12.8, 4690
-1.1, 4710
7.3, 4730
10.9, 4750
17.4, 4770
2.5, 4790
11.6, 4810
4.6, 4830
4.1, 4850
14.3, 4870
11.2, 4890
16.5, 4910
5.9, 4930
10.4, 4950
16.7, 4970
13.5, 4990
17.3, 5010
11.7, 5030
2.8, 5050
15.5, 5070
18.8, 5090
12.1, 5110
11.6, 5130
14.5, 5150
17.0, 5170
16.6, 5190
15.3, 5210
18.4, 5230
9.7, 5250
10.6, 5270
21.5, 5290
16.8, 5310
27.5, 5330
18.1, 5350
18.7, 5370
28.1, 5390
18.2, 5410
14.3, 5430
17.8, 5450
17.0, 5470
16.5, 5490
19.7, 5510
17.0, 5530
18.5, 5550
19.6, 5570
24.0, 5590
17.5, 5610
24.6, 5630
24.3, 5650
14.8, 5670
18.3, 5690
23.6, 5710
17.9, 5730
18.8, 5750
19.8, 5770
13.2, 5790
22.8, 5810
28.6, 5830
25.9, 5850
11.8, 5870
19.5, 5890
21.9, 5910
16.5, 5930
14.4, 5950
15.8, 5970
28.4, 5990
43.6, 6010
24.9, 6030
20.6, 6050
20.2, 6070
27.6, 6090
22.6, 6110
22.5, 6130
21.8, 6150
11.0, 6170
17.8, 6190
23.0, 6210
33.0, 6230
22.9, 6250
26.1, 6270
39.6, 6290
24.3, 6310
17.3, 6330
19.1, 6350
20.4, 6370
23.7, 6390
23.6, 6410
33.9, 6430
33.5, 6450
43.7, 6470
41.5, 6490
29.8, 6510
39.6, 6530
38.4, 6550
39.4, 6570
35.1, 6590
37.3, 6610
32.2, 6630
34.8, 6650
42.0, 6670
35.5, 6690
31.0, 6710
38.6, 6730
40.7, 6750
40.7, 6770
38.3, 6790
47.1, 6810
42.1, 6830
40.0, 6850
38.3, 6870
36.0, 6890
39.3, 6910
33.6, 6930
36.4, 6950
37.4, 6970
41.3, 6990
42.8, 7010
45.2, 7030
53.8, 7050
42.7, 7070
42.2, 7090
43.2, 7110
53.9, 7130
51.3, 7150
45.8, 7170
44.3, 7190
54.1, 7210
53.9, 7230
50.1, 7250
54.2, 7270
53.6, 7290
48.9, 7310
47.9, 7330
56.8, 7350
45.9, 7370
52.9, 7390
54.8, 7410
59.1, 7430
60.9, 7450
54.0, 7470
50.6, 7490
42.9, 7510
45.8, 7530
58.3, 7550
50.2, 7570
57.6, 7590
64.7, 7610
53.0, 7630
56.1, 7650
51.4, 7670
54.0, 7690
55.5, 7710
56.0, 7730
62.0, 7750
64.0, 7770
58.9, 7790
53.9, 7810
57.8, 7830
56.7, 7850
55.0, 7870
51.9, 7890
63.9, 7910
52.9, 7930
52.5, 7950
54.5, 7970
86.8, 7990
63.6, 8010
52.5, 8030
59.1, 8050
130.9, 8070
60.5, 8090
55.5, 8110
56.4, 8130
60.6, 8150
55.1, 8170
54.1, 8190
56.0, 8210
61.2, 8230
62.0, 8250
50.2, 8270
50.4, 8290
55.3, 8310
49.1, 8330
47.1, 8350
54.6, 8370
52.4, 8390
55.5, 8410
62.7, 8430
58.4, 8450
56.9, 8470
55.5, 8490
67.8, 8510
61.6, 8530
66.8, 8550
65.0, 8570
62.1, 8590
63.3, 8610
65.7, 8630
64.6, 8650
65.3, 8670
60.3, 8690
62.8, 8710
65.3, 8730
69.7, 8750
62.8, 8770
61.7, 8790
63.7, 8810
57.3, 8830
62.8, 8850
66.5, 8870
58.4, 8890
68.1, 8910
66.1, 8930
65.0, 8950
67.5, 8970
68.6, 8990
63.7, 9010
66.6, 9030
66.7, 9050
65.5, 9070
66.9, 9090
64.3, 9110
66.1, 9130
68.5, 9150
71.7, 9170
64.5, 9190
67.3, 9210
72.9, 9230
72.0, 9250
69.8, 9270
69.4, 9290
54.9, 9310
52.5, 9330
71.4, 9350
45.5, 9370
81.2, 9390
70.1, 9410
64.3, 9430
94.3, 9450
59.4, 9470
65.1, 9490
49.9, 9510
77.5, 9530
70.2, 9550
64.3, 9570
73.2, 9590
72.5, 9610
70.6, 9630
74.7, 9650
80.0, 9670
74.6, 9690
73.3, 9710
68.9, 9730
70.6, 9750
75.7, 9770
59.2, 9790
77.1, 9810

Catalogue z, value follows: 0.61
